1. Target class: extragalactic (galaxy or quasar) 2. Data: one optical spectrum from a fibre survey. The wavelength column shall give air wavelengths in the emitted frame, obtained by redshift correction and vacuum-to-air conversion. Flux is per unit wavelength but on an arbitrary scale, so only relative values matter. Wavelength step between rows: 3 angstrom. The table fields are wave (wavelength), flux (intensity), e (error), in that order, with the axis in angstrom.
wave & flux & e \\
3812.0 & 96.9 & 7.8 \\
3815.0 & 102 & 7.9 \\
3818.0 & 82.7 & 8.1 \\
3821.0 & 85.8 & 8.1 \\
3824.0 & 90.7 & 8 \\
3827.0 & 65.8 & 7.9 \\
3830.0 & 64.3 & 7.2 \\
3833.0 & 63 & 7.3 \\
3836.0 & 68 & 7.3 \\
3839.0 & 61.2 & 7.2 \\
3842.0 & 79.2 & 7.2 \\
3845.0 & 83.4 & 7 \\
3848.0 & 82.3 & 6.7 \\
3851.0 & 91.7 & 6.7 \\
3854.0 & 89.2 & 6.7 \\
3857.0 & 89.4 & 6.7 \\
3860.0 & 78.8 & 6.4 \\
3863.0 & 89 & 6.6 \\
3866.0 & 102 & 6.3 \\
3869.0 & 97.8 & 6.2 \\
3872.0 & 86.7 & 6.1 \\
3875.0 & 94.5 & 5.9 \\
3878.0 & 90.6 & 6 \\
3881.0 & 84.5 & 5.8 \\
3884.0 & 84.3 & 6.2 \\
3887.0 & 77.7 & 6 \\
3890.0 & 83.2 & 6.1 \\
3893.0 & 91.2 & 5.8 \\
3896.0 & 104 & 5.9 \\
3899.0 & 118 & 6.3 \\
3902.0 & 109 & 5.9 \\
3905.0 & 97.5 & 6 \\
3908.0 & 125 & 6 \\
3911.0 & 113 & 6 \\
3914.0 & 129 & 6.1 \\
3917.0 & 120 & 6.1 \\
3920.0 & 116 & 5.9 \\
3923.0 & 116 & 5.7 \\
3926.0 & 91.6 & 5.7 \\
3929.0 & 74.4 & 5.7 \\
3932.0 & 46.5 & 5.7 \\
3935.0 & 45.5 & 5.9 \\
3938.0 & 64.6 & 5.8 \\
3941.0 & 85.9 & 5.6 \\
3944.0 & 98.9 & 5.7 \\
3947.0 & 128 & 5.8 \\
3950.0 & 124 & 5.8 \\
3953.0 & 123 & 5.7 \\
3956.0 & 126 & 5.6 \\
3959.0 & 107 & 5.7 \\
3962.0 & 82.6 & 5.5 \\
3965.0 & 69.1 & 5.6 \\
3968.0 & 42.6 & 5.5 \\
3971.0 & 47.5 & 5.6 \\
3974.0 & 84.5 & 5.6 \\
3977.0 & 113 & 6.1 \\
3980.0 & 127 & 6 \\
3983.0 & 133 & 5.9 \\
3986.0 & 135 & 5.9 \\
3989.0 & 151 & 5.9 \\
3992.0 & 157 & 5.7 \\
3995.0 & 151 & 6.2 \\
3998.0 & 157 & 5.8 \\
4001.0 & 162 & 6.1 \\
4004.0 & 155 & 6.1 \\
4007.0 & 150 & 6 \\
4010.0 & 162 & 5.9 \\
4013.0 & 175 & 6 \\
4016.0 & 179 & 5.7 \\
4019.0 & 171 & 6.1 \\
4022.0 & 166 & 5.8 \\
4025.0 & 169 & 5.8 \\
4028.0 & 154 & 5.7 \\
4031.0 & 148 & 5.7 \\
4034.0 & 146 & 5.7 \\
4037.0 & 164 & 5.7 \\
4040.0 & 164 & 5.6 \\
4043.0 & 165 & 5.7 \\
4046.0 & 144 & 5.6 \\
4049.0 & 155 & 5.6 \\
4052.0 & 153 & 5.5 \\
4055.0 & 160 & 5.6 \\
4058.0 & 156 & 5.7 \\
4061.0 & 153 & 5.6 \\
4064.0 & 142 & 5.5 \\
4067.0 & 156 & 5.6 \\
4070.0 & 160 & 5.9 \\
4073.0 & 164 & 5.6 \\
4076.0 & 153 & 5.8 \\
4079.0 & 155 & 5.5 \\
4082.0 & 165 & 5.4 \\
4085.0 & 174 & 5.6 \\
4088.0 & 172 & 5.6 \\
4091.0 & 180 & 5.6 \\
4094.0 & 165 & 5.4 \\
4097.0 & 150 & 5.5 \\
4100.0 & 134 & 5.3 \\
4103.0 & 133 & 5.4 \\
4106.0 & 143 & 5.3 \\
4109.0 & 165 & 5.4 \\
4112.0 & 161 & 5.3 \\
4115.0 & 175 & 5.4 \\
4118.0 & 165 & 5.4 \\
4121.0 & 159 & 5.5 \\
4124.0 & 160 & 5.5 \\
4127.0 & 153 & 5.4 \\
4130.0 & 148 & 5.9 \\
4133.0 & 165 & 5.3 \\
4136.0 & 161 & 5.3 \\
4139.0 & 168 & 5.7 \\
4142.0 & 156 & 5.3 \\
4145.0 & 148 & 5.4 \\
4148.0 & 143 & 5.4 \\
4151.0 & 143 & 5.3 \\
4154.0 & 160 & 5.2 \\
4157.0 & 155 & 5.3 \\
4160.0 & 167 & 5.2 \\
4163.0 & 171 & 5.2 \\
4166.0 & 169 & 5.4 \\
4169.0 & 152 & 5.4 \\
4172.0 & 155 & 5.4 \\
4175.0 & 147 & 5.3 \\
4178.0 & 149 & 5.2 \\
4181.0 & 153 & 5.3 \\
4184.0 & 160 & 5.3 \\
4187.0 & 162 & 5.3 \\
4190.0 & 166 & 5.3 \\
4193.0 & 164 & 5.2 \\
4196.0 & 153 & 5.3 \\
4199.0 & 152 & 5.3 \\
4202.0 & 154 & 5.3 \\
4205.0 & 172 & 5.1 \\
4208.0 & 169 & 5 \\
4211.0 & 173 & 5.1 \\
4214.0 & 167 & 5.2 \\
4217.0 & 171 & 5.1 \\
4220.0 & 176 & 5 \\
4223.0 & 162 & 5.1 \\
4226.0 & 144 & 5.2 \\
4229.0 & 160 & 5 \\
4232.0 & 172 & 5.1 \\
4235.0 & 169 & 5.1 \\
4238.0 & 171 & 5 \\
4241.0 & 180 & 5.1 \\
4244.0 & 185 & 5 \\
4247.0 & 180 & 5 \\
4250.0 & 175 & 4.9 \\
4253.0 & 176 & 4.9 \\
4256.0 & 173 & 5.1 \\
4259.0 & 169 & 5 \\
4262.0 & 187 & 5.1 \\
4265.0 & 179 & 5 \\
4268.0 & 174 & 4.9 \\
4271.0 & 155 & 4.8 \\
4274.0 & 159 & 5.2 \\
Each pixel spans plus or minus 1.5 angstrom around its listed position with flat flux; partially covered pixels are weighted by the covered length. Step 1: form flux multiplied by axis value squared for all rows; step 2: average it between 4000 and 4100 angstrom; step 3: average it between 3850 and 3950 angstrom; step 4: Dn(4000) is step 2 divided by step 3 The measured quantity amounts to 1.82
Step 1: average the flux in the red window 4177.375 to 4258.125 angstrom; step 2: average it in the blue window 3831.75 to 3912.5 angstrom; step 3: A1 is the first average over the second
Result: 1.84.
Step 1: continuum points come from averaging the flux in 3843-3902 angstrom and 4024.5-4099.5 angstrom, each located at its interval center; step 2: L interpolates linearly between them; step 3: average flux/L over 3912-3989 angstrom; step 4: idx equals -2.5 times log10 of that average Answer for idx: 0.20 mag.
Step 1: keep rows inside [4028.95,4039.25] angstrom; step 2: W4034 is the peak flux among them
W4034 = 164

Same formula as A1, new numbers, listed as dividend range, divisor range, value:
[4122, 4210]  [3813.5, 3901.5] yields 1.84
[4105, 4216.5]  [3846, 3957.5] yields 1.65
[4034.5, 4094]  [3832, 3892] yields 1.90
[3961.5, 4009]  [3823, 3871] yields 1.50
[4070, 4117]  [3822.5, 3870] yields 1.97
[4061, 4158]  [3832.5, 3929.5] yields 1.67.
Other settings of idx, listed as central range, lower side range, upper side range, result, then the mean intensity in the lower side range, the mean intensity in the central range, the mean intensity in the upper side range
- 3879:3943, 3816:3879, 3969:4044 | 0.14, 82.8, 94.1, 147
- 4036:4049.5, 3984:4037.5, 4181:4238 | 0.00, 158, 158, 164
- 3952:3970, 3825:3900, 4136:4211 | 0.20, 84.6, 89.6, 158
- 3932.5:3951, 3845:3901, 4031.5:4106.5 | 0.29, 90.8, 87.8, 156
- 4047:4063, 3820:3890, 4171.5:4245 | -0.20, 82.6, 155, 163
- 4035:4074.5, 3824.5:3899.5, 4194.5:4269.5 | -0.21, 84.4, 156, 170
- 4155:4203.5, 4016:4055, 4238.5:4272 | 0.08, 159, 158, 176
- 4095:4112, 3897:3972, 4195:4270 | -0.07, 96.4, 147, 170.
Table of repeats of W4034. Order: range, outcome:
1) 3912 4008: 162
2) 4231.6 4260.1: 185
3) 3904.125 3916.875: 129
